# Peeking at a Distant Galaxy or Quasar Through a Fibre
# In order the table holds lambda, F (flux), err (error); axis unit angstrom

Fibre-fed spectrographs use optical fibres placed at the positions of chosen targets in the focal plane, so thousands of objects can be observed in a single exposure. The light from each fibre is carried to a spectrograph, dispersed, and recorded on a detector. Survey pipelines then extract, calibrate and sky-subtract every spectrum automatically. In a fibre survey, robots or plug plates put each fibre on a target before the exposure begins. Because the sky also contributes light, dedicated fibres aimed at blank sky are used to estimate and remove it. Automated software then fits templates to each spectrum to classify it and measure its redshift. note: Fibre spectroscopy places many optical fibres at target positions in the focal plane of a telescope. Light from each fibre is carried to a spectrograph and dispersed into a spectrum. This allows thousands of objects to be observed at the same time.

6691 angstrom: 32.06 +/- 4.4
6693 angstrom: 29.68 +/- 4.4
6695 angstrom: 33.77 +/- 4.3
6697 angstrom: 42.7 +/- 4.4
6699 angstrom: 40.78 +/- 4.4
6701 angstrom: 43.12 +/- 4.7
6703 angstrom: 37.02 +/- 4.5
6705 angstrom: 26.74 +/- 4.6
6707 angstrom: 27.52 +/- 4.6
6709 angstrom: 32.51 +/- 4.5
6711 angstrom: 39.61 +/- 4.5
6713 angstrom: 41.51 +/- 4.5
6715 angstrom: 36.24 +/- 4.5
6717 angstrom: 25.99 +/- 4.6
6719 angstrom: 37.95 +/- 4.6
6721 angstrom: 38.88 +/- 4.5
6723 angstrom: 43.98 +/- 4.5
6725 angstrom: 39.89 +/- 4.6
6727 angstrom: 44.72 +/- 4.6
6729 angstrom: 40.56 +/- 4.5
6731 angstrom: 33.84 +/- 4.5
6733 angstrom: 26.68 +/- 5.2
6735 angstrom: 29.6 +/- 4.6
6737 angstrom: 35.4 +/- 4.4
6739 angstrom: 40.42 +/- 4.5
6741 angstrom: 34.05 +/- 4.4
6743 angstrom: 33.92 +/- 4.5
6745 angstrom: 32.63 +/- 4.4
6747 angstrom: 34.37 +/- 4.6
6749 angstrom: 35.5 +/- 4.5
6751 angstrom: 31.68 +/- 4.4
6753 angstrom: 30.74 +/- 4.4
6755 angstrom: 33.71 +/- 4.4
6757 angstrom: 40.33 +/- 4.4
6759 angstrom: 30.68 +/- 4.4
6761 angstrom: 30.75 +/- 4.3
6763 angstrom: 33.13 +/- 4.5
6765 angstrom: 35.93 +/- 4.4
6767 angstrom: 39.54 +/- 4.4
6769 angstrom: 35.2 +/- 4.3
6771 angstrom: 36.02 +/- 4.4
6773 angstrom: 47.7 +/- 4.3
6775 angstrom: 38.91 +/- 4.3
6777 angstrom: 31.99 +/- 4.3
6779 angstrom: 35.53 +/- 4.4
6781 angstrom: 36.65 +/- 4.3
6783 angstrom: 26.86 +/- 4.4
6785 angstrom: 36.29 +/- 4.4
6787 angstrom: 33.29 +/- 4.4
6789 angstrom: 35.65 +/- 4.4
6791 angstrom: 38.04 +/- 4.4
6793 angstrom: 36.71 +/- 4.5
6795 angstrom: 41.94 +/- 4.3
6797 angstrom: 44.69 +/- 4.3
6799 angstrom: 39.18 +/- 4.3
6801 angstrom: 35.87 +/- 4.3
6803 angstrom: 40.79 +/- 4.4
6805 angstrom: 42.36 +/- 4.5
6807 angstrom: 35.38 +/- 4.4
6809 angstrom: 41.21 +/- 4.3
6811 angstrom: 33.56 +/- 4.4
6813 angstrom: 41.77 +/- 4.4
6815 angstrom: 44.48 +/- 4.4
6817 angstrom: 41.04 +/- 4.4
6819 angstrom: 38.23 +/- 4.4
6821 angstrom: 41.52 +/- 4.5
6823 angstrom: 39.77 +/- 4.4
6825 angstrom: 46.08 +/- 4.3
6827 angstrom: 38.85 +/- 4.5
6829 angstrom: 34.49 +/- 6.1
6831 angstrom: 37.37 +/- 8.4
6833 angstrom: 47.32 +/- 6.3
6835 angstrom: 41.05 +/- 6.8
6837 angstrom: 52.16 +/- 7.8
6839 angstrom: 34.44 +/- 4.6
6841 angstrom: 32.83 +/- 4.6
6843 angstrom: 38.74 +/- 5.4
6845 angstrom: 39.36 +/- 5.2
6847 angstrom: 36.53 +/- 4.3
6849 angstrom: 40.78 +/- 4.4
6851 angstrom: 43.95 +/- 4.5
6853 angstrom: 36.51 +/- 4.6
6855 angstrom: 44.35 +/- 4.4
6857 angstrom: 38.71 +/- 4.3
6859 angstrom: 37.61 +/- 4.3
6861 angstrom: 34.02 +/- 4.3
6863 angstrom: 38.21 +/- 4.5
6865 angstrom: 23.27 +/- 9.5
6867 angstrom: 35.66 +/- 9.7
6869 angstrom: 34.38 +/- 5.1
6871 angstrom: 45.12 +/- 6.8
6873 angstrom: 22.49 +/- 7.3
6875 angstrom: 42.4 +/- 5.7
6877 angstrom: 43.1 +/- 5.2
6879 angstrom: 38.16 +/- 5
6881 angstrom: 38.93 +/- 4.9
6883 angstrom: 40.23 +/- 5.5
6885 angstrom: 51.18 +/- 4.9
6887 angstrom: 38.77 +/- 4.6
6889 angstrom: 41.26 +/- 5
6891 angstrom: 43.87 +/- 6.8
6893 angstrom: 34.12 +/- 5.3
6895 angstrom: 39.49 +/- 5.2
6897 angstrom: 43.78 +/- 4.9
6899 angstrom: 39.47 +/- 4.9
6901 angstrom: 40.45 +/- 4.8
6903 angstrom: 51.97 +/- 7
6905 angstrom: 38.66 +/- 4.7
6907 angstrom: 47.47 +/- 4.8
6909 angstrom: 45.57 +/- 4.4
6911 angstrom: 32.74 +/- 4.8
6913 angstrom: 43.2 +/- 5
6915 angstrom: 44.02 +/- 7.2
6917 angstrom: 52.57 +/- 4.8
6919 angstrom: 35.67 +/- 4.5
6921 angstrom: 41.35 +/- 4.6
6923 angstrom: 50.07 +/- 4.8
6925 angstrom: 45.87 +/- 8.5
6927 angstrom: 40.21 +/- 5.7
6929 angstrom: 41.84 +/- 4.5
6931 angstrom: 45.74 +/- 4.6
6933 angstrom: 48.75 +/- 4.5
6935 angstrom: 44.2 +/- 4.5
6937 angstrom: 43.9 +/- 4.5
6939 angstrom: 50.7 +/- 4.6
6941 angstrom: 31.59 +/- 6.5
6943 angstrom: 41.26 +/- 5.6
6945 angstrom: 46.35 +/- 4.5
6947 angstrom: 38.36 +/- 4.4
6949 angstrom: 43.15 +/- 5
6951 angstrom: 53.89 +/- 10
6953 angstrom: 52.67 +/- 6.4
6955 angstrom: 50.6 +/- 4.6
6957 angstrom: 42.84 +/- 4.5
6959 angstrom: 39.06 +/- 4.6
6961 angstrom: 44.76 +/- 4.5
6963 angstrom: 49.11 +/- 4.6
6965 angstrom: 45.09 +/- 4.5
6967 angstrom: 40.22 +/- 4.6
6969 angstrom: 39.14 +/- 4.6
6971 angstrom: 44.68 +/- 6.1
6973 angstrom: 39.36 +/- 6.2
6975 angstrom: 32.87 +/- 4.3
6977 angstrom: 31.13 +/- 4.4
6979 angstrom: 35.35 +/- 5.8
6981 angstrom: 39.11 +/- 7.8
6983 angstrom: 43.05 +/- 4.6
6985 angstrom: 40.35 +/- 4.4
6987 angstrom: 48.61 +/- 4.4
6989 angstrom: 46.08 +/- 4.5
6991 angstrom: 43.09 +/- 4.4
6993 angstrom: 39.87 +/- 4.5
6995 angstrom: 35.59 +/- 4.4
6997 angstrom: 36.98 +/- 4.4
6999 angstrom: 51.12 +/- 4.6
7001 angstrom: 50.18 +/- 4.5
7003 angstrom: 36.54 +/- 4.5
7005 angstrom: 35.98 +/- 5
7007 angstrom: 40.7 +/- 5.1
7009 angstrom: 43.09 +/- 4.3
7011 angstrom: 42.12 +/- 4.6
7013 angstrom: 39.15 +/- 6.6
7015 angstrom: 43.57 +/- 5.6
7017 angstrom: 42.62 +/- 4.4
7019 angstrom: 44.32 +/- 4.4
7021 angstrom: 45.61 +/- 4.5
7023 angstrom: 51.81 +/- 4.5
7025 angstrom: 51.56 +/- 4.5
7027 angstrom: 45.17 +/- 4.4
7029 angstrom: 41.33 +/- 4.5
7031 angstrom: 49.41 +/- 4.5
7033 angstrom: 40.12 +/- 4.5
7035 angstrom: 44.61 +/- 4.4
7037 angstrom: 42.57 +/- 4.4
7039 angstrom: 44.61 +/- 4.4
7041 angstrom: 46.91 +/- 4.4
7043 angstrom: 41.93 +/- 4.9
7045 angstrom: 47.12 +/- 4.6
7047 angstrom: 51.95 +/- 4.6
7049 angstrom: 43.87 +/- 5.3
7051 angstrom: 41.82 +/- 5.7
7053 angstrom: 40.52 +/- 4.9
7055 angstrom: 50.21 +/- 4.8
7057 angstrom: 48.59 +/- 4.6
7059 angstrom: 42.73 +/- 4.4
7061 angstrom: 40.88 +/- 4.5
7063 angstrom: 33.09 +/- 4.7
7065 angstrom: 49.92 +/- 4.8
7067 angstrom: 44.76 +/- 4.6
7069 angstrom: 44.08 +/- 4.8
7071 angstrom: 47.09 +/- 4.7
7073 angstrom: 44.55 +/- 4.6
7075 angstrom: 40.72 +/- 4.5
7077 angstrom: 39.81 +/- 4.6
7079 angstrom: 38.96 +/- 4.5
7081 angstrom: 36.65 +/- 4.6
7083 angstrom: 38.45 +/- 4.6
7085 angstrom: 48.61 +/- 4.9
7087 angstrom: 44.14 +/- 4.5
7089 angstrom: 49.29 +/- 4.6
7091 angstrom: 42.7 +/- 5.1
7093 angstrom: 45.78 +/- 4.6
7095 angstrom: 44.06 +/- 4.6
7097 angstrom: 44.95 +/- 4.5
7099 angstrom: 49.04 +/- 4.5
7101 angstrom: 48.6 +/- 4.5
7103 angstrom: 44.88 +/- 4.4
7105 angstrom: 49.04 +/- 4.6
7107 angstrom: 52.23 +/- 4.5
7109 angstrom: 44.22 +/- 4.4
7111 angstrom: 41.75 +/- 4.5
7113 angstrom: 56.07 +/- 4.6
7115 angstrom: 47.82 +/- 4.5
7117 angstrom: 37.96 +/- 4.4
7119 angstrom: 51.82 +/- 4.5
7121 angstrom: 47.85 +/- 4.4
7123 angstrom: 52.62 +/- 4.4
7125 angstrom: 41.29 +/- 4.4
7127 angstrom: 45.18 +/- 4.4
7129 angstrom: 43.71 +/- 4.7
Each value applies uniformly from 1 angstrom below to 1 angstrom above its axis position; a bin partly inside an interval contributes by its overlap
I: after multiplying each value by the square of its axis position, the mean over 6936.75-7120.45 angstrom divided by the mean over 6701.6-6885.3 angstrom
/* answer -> 1.26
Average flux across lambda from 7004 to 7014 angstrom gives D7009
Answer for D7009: 40.2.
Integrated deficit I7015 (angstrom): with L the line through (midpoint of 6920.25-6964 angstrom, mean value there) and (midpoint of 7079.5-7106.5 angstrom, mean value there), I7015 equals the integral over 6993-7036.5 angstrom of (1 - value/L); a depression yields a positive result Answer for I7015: 1.60 angstrom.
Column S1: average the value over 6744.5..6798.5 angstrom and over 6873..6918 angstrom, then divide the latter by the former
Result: 1.2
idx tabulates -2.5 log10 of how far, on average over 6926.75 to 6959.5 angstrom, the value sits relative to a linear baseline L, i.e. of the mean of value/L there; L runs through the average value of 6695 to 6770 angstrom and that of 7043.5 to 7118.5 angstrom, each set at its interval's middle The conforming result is -0.09 mag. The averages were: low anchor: 35.6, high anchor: 44.8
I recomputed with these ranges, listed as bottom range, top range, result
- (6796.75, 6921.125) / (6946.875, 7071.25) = 1.13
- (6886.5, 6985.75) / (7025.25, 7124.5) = 1.10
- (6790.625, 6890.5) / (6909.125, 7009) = 1.12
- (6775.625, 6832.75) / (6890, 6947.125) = 1.16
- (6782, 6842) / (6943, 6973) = 1.19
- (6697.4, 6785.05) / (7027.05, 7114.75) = 1.38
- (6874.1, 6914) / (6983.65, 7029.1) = 1.07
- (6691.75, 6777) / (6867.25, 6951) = 1.24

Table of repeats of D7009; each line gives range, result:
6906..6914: 42.2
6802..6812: 38.7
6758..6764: 31.5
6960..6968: 44.8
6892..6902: 39.5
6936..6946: 42.8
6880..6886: 43.4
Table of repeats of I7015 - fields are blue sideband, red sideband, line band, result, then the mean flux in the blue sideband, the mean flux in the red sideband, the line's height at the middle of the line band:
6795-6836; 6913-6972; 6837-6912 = 5.1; 40.3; 44.4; 42.2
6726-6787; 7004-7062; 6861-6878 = 1.5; 35.1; 44.3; 38.9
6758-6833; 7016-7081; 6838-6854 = 0.5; 37.9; 44.4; 39.2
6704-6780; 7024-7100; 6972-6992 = 1.0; 35.4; 44.3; 42.1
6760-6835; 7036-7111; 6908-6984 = -2.3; 38.3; 44.5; 41.6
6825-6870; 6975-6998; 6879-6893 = -1.0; 38.4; 39.6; 38.7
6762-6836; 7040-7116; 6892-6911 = -0.4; 38.5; 44.9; 40.9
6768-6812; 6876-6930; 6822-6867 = 1.0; 37.4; 42.4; 39.8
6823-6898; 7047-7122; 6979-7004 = 0.2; 39.2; 44.9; 42.5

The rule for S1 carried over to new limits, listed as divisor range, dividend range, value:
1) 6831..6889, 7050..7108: 1.14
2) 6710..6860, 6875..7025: 1.14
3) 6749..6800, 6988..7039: 1.20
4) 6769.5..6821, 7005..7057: 1.17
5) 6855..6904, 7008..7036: 1.14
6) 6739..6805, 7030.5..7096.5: 1.22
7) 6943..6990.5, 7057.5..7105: 1.02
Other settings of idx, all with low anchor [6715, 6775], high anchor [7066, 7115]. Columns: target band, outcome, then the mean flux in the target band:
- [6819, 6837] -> -0.09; 41.3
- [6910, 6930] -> -0.06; 42.8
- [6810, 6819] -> -0.07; 40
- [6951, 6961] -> -0.13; 46.9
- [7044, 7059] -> -0.05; 46.1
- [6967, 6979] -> 0.12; 37.5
